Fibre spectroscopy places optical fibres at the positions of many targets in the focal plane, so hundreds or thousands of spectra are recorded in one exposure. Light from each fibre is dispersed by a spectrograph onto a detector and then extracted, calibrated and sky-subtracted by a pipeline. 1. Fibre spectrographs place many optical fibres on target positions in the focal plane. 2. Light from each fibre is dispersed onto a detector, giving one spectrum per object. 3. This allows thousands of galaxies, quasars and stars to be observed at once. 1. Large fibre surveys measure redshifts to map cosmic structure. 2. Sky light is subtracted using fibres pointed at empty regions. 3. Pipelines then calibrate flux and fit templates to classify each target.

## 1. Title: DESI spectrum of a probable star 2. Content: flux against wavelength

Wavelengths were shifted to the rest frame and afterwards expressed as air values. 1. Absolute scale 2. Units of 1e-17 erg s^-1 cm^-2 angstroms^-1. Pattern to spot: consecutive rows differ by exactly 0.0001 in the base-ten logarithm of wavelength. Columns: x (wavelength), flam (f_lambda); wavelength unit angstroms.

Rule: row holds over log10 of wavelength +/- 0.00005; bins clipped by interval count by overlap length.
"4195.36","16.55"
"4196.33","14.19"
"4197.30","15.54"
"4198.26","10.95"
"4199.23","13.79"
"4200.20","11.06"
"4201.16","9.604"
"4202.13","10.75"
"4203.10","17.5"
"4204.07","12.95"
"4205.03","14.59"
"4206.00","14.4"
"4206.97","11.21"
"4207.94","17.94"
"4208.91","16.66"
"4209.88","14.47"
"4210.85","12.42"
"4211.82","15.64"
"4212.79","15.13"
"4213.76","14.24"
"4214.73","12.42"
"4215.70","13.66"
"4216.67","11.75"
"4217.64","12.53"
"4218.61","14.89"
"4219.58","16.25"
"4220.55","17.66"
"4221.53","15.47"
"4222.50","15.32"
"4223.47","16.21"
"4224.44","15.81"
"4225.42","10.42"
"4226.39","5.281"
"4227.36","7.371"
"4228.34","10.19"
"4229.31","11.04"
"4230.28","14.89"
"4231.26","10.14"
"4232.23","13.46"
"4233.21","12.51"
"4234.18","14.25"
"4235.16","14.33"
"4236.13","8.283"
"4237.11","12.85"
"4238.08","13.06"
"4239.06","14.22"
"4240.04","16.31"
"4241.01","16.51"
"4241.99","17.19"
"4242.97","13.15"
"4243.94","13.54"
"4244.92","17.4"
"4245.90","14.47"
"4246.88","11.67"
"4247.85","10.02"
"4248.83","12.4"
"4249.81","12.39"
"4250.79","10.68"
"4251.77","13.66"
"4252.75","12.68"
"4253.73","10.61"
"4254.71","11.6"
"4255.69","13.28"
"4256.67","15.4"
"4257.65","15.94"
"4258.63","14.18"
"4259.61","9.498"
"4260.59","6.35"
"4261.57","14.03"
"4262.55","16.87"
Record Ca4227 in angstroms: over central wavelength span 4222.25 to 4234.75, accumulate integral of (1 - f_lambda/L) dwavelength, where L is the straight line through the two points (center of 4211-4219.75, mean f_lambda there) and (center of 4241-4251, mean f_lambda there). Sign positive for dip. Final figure 1.6 angstroms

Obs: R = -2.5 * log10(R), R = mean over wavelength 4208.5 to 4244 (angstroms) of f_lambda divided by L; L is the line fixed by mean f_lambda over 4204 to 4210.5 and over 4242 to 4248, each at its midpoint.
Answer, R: 0.06 mag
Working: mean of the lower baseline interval 14.7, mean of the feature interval 13.5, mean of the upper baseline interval 13.9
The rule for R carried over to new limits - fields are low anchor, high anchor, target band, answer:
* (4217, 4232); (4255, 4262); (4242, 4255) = -0.009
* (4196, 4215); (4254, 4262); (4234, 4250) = -0.064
